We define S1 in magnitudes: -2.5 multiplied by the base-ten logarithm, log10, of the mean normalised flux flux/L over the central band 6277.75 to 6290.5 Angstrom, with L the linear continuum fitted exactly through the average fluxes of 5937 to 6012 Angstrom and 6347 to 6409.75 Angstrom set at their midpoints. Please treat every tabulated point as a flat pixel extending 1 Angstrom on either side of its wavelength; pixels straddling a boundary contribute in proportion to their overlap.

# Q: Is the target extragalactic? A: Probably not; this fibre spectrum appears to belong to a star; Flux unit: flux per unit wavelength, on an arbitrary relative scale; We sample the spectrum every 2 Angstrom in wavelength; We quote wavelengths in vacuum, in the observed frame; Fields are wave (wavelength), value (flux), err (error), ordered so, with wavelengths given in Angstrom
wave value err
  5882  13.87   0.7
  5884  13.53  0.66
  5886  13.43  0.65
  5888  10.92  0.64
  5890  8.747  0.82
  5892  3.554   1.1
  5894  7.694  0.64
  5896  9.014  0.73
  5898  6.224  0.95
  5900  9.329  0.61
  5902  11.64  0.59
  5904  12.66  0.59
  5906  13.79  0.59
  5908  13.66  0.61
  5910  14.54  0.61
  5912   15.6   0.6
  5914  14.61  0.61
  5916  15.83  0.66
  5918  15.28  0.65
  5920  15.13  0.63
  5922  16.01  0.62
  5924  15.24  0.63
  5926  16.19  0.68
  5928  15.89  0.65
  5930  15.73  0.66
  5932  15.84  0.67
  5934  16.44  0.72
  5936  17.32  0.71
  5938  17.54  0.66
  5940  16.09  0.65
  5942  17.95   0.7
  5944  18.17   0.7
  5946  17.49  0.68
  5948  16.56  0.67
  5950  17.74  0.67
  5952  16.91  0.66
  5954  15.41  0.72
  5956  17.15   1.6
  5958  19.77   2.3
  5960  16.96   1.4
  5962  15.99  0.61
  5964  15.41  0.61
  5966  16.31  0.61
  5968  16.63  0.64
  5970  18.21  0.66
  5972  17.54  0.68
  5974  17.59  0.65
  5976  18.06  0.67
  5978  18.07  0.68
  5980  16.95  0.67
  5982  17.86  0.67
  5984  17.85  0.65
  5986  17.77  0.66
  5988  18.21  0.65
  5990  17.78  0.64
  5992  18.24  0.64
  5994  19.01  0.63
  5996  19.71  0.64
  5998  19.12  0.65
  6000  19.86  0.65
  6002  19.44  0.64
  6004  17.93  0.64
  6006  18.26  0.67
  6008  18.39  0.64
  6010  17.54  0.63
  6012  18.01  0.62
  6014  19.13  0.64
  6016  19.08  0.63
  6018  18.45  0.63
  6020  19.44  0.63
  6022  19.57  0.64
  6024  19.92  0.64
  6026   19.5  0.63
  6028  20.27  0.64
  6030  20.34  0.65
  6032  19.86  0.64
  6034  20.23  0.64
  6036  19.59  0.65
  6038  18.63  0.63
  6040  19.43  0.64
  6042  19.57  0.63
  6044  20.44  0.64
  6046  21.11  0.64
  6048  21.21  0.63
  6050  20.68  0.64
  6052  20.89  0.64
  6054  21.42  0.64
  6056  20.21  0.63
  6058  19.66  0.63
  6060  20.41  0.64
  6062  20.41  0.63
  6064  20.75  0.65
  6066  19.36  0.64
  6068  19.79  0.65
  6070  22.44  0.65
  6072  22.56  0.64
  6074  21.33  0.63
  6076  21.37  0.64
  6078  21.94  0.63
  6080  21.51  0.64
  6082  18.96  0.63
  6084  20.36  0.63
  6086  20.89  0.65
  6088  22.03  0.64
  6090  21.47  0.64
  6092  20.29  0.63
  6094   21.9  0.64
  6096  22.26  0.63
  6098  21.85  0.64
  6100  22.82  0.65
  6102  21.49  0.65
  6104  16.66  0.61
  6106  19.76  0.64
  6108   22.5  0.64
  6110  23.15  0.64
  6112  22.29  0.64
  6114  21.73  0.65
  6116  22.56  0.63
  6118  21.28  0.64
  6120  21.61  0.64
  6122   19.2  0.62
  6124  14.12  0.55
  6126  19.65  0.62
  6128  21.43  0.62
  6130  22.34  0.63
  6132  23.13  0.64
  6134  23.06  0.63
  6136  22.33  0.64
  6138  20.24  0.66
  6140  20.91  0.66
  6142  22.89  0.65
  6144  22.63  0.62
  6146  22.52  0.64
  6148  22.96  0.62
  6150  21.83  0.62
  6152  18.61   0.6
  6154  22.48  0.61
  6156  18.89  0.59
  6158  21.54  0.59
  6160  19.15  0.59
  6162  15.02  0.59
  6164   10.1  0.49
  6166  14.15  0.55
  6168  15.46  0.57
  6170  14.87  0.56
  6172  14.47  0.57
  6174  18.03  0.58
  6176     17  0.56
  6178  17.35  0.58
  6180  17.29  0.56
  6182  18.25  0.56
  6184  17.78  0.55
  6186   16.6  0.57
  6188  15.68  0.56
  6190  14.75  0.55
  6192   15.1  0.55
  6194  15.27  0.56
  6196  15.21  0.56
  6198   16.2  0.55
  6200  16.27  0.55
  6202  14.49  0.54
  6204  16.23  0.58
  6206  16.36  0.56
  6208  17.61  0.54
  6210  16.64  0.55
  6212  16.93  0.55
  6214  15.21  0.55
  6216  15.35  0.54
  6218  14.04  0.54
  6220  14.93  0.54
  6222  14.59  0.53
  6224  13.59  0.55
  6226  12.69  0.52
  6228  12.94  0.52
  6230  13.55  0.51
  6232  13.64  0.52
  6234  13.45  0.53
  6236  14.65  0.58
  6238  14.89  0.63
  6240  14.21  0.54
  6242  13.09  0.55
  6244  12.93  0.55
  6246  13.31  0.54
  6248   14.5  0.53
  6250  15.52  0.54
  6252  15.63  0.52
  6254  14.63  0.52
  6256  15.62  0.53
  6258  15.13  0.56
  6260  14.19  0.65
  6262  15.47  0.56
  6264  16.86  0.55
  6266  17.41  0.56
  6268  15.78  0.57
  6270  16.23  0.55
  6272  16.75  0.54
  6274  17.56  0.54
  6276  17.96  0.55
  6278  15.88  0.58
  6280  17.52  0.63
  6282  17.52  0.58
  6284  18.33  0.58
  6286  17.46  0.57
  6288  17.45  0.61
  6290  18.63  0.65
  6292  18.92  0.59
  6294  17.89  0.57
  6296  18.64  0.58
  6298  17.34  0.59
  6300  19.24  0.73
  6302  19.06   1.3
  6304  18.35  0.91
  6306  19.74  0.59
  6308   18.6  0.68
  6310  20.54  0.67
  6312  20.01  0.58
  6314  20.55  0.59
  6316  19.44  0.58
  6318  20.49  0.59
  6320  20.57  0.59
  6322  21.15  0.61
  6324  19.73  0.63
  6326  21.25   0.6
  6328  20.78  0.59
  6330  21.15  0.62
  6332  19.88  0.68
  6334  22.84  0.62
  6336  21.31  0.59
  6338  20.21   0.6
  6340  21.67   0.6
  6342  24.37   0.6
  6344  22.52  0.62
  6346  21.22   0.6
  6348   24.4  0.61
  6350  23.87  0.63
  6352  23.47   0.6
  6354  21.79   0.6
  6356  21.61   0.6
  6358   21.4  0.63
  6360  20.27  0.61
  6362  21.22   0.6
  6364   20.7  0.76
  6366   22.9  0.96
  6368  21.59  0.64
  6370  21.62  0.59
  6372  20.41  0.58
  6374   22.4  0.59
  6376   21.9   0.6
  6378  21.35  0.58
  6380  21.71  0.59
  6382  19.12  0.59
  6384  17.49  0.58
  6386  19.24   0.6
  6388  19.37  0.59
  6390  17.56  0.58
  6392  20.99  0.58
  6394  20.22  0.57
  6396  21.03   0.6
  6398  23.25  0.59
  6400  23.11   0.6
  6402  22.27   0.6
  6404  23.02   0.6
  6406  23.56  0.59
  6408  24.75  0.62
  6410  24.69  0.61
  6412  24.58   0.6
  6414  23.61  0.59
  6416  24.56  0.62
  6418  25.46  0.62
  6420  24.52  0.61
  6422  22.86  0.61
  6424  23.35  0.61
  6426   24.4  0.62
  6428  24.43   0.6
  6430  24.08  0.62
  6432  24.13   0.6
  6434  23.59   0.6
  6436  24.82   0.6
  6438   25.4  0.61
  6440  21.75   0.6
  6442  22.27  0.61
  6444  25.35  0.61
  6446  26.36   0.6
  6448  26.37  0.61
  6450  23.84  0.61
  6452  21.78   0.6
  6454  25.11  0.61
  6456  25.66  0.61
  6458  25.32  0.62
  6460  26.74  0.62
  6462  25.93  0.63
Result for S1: 0.18 mag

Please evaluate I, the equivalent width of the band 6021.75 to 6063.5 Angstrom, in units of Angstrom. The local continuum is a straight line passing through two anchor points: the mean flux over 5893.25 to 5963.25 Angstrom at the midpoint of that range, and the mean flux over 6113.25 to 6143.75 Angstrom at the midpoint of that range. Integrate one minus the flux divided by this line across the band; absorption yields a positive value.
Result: -3.7 Angstrom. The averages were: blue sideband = 15.1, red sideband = 21.1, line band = 20.2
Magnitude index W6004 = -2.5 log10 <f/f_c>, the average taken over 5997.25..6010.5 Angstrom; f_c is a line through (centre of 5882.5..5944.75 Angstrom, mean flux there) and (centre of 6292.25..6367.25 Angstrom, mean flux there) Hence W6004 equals -0.224 mag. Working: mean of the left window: 13.6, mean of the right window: 20.8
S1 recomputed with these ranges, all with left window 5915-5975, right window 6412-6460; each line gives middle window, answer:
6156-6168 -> 0.23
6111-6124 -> -0.08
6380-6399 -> 0.19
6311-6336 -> 0.10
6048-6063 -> -0.12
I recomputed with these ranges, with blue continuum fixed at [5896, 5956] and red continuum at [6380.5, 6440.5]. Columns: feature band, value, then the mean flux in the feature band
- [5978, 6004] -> -3.7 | 18.4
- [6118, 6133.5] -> -1.8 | 20.4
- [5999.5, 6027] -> -4.0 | 18.9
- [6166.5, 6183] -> 2.2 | 16.5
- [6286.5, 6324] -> 3.2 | 19.2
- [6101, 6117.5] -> -3.0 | 21.3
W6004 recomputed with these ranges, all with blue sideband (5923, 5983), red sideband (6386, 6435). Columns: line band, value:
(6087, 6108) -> -0.12 mag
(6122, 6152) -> -0.10 mag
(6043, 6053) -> -0.15 mag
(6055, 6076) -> -0.13 mag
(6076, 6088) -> -0.12 mag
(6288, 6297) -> 0.17 mag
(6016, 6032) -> -0.10 mag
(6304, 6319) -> 0.10 mag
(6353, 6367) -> 0.04 mag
